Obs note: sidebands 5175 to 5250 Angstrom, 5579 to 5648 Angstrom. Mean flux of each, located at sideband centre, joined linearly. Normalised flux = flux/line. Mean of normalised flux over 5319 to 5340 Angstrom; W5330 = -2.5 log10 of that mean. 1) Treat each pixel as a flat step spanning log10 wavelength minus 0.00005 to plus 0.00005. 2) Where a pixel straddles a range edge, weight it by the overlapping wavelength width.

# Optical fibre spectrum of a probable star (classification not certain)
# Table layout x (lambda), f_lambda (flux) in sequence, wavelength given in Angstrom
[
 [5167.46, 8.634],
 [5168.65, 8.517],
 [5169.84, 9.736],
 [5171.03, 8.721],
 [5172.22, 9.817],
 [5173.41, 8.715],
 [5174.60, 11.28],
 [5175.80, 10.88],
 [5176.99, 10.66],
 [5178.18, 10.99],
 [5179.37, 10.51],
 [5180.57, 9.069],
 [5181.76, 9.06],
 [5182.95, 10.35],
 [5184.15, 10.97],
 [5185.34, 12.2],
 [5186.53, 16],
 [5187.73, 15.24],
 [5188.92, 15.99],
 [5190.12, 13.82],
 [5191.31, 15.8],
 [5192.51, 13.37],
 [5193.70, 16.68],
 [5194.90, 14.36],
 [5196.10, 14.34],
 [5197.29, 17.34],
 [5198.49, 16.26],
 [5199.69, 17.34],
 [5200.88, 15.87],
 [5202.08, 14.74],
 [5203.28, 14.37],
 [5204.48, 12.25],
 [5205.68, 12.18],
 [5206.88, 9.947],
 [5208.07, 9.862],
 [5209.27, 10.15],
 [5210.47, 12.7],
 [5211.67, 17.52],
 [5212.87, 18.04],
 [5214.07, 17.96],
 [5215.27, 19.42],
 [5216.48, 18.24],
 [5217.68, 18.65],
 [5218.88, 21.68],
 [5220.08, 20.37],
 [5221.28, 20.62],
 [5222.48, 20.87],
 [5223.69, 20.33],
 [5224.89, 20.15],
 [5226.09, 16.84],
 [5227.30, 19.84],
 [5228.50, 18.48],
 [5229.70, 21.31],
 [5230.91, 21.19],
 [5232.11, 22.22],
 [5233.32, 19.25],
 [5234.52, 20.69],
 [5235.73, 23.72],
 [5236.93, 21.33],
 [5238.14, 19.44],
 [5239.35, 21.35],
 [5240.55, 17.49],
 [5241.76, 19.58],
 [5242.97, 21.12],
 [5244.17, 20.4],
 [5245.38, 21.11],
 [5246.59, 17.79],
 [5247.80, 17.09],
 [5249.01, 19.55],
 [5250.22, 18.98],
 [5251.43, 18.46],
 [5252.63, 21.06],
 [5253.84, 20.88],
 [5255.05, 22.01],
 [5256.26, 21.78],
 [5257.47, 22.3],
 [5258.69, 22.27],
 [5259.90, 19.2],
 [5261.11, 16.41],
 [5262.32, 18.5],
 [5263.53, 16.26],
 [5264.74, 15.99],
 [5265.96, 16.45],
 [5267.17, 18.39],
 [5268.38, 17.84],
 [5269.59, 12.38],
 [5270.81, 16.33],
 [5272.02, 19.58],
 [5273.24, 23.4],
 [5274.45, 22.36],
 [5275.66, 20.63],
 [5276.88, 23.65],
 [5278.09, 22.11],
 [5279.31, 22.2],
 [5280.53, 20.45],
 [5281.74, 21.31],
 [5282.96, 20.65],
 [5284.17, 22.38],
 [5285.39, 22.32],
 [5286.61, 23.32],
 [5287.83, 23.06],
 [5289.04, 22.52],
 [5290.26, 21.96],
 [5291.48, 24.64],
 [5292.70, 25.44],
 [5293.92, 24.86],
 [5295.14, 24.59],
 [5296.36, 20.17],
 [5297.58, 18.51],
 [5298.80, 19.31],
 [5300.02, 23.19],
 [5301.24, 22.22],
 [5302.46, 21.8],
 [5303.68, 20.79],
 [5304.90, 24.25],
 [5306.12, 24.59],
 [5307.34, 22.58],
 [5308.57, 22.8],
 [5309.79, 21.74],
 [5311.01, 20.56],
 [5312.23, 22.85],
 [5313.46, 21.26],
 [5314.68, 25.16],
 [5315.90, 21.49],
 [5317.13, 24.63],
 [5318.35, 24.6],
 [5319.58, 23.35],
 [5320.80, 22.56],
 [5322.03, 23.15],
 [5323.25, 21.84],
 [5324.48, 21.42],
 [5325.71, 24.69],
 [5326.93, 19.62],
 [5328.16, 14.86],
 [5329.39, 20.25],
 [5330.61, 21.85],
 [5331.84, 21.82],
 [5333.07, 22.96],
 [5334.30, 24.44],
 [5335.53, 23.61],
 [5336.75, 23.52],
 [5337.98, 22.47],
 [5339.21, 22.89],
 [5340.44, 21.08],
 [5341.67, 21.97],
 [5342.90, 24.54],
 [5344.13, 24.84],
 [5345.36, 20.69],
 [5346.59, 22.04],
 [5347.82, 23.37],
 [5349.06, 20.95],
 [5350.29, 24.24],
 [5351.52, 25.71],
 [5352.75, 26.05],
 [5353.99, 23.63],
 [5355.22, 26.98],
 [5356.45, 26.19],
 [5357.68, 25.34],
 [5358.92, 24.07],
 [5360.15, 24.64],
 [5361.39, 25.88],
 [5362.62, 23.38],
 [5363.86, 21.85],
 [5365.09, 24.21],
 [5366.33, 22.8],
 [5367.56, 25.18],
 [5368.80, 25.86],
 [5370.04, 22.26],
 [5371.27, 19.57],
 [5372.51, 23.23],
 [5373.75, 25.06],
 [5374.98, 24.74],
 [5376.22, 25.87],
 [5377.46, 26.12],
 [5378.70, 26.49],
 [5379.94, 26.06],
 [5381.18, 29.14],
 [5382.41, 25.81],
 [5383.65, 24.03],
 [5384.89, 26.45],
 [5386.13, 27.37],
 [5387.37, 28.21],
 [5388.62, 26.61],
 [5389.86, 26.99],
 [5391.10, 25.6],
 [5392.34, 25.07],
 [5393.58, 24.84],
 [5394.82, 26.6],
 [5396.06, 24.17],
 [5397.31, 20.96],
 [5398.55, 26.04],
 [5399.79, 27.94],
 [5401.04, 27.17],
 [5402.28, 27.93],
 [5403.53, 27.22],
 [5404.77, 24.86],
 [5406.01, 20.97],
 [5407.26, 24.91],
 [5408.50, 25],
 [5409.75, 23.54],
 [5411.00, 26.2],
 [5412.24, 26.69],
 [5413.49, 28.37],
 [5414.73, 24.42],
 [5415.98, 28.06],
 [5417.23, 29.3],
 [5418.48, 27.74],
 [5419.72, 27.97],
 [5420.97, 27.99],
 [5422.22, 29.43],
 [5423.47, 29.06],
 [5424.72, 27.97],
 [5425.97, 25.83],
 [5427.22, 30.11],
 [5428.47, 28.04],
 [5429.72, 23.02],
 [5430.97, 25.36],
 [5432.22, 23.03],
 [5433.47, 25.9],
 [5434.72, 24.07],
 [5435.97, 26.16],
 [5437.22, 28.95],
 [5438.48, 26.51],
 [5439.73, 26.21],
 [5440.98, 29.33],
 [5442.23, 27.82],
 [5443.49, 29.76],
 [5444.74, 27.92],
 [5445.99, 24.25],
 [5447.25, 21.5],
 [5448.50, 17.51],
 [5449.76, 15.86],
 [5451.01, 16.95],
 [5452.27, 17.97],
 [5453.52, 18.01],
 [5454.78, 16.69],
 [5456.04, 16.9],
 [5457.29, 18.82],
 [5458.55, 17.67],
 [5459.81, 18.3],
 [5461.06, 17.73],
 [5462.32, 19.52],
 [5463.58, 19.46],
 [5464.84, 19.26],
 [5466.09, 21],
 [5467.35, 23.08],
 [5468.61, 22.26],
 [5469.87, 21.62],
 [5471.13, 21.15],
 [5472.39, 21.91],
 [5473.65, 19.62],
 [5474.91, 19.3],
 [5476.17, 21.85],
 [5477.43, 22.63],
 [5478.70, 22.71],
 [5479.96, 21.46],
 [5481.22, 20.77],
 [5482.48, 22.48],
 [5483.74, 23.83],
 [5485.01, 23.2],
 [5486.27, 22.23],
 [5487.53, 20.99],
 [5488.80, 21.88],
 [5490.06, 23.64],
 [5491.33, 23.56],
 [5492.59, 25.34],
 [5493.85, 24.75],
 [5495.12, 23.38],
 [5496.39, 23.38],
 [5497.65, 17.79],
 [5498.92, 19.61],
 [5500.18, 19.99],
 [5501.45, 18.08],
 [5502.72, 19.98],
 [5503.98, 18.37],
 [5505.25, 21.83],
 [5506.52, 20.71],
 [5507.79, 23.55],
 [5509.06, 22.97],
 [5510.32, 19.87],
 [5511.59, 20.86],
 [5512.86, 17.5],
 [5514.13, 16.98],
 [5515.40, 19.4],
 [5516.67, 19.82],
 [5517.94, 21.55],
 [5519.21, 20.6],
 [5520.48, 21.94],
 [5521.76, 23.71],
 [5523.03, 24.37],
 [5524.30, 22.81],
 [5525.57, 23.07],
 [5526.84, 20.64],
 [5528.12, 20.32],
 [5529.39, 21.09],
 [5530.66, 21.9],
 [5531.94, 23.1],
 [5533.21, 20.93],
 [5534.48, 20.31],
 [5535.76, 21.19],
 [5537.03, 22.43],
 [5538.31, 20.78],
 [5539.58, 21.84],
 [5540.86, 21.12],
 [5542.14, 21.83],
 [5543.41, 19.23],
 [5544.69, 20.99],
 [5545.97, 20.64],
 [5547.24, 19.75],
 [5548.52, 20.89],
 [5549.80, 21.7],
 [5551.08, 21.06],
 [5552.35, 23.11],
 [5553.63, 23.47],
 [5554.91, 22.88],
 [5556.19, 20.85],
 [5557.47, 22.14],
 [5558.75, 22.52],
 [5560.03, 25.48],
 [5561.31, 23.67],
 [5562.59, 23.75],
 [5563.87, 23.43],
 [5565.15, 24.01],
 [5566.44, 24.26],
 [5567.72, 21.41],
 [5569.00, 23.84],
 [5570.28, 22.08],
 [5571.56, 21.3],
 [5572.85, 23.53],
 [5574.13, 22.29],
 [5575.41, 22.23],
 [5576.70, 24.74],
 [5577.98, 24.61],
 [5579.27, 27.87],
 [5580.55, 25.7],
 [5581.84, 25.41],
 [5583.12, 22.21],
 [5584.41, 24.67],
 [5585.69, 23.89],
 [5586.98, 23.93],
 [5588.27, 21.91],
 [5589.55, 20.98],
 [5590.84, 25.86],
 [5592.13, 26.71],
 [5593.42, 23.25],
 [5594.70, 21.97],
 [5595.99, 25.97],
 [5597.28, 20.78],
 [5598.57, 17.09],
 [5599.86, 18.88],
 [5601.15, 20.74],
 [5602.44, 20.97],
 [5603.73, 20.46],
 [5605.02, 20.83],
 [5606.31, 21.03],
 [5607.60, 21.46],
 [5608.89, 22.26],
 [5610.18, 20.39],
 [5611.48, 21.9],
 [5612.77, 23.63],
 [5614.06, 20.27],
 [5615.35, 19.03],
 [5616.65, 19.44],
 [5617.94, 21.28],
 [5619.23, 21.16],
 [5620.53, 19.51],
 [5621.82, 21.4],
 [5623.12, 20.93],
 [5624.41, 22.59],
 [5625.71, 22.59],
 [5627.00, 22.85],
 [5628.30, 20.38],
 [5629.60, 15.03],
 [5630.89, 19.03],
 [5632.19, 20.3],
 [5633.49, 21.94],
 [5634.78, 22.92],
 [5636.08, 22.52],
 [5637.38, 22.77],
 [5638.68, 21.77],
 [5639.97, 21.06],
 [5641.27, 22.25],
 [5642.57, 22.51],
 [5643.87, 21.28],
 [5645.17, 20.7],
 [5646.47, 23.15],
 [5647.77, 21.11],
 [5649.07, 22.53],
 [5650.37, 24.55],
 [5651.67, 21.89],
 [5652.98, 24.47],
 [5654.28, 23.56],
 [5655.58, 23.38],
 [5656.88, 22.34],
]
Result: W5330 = -0.215 mag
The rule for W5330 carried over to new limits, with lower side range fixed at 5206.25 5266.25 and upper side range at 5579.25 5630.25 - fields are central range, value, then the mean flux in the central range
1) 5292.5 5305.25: -0.14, 22.1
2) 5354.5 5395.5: -0.25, 25.2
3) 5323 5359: -0.16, 22.9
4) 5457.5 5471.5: 0.04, 20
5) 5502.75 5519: 0.04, 20.3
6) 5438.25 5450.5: -0.19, 24.5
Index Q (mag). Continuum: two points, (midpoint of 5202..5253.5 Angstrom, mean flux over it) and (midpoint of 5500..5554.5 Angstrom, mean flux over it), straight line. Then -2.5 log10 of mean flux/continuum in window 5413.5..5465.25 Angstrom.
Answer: -0.18 mag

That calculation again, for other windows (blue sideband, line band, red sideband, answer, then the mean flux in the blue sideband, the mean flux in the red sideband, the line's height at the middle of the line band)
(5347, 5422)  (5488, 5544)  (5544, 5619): 0.10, 25.4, 22.4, 23.4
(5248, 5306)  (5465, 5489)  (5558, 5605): 0.03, 20.8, 23.1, 22.3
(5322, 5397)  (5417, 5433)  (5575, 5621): -0.16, 24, 22.3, 23.5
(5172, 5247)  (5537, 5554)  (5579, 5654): -0.02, 16.2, 21.9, 20.9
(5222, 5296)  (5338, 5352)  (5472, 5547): -0.10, 20.5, 21.4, 20.8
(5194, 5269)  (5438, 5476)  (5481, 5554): -0.02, 18.3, 21.4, 20.8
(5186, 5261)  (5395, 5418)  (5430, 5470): -0.21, 18.1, 22.1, 21.3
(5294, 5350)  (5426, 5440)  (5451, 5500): -0.22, 22.3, 20.9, 21.3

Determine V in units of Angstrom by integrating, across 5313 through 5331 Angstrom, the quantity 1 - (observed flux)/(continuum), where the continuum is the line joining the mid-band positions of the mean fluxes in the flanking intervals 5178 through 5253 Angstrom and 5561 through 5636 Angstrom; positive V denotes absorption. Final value -3.61 Angstrom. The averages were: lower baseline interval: 16.9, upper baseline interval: 22.2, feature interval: 22.1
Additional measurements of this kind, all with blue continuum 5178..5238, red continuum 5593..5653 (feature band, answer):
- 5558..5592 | -4.85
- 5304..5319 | -4.67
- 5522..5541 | -1.47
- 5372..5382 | -4.10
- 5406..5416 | -3.57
